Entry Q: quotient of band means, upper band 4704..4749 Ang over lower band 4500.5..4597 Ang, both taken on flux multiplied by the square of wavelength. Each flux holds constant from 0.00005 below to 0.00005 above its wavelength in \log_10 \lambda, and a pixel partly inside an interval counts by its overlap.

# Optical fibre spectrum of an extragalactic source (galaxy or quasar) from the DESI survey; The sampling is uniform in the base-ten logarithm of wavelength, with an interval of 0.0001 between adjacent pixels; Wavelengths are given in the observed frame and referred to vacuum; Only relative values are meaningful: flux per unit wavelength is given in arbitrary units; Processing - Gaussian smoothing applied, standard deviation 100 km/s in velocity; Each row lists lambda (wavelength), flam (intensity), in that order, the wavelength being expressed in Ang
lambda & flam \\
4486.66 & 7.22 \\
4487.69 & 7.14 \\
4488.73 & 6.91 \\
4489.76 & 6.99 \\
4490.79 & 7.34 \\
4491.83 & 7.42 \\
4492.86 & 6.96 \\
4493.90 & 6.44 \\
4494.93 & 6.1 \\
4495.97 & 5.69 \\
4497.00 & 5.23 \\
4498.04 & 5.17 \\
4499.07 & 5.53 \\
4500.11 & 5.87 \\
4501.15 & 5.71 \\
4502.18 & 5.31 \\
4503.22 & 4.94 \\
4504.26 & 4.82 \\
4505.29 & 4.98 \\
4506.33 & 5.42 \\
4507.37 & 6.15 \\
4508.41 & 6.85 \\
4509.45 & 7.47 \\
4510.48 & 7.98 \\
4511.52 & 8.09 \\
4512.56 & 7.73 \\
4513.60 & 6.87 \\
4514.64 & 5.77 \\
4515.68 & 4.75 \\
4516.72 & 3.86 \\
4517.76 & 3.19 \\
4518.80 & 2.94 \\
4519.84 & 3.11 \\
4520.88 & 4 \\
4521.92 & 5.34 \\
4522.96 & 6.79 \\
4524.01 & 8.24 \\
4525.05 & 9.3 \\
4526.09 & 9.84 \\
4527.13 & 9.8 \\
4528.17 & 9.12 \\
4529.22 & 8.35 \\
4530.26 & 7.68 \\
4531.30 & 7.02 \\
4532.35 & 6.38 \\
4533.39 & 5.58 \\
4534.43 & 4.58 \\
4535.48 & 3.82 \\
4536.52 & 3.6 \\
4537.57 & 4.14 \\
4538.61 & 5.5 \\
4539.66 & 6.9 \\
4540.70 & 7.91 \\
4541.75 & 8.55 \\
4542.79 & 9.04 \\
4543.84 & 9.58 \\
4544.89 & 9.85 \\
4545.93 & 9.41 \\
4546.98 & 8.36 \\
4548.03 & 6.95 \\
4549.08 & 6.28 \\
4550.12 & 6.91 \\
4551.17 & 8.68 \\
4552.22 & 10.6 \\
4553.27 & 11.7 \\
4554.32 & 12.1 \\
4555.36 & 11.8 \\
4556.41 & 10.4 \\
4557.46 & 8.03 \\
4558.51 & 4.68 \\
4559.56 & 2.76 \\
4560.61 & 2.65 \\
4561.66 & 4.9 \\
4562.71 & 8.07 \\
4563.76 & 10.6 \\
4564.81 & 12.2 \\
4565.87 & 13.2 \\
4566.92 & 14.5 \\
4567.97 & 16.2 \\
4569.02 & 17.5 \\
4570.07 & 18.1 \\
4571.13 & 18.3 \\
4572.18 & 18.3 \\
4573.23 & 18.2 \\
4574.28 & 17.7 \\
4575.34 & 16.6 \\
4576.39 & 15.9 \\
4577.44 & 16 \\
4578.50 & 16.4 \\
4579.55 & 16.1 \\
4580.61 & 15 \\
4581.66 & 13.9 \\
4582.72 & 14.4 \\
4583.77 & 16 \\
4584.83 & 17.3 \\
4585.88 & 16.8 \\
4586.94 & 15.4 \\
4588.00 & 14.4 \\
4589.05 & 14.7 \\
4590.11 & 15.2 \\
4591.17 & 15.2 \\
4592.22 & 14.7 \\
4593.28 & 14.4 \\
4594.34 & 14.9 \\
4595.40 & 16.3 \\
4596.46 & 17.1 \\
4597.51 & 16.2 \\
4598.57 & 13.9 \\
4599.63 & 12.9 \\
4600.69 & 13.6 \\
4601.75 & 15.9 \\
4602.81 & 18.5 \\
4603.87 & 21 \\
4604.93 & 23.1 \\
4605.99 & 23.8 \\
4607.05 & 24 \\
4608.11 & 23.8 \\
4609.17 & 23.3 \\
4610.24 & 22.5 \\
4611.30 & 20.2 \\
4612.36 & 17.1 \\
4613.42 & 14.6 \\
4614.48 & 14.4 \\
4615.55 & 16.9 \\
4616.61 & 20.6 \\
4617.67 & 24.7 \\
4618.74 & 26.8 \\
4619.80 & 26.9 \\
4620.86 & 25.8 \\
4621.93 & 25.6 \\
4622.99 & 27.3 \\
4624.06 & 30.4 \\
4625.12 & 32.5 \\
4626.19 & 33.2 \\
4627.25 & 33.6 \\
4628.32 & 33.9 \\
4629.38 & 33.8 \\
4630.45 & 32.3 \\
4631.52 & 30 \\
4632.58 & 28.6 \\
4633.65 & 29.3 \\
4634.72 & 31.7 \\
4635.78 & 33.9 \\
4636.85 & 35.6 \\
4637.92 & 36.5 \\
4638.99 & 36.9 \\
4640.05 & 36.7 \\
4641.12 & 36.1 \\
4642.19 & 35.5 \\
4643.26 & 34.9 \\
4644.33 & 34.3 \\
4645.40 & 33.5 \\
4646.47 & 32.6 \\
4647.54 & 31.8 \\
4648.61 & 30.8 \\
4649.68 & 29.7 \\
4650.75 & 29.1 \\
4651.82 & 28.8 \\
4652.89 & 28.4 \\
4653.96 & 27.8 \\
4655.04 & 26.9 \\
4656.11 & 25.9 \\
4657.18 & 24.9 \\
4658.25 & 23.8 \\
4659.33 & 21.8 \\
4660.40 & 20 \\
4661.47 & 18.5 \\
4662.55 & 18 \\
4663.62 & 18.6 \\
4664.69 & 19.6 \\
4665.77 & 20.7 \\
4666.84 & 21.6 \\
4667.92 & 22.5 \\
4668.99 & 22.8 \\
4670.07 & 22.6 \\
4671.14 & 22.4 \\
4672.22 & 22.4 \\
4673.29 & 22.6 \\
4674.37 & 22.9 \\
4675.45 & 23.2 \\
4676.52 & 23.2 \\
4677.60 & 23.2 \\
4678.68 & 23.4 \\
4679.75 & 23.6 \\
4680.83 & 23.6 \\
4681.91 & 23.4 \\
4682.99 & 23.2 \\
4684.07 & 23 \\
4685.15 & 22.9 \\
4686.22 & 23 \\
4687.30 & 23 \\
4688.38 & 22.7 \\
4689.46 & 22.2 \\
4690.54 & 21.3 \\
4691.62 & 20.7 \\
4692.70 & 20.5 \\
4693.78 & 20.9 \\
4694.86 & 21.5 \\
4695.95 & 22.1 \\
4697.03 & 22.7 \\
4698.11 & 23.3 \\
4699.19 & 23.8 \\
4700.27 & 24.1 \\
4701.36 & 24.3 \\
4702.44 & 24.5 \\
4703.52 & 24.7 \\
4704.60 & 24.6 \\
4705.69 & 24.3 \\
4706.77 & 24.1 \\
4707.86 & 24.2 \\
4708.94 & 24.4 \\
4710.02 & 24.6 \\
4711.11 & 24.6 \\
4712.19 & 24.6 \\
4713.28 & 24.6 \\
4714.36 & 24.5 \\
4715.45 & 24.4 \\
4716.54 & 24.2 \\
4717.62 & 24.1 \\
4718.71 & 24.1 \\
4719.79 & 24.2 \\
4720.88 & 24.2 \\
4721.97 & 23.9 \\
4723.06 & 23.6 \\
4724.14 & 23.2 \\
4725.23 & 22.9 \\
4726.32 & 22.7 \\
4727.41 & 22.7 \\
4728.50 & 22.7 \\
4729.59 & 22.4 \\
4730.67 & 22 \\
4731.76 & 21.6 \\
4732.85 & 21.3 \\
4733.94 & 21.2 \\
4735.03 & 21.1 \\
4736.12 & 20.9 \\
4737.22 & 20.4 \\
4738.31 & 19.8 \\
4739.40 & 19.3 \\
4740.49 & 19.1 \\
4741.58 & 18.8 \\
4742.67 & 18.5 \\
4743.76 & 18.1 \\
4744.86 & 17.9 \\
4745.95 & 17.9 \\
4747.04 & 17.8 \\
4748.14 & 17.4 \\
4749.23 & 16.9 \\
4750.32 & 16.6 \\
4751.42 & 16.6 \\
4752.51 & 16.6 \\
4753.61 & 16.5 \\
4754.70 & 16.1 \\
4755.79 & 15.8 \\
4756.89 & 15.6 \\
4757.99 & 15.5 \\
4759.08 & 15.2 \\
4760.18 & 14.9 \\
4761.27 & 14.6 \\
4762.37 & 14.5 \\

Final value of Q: 2.39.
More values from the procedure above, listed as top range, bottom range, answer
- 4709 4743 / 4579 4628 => 1.20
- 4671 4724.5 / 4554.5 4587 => 1.84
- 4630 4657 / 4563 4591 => 2.09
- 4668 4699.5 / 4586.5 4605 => 1.49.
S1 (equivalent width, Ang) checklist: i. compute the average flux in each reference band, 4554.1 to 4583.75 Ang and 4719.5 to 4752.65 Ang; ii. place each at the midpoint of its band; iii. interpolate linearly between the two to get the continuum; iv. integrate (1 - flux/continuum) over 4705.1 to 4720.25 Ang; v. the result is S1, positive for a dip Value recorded -3.9 Ang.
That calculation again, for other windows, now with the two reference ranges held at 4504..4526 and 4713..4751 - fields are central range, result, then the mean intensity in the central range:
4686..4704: -3.9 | 22.6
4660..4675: -3.9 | 21.1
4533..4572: -1.5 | 9.13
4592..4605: -4.7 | 16.1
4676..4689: -4.0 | 23.2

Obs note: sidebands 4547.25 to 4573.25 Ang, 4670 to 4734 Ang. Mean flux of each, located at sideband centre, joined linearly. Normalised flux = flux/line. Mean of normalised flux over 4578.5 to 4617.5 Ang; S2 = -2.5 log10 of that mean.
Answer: -0.216 mag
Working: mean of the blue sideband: 10.8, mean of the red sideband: 23.2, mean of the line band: 17.2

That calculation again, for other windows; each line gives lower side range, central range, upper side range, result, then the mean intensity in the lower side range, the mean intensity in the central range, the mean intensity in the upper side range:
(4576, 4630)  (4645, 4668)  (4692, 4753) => -0.21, 20.1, 25.2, 21.9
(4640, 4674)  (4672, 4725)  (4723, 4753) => -0.02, 26.2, 23.4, 19.9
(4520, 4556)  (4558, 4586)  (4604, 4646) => 0.17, 7.72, 13.8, 28.3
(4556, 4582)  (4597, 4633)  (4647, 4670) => -0.23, 13.1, 23.6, 24.3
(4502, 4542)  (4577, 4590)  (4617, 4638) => 0.29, 6.21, 15.5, 30.4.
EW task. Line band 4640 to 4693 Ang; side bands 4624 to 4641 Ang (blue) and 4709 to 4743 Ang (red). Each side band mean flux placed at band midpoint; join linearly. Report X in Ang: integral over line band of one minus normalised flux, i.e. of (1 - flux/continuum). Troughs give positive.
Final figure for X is 8.03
